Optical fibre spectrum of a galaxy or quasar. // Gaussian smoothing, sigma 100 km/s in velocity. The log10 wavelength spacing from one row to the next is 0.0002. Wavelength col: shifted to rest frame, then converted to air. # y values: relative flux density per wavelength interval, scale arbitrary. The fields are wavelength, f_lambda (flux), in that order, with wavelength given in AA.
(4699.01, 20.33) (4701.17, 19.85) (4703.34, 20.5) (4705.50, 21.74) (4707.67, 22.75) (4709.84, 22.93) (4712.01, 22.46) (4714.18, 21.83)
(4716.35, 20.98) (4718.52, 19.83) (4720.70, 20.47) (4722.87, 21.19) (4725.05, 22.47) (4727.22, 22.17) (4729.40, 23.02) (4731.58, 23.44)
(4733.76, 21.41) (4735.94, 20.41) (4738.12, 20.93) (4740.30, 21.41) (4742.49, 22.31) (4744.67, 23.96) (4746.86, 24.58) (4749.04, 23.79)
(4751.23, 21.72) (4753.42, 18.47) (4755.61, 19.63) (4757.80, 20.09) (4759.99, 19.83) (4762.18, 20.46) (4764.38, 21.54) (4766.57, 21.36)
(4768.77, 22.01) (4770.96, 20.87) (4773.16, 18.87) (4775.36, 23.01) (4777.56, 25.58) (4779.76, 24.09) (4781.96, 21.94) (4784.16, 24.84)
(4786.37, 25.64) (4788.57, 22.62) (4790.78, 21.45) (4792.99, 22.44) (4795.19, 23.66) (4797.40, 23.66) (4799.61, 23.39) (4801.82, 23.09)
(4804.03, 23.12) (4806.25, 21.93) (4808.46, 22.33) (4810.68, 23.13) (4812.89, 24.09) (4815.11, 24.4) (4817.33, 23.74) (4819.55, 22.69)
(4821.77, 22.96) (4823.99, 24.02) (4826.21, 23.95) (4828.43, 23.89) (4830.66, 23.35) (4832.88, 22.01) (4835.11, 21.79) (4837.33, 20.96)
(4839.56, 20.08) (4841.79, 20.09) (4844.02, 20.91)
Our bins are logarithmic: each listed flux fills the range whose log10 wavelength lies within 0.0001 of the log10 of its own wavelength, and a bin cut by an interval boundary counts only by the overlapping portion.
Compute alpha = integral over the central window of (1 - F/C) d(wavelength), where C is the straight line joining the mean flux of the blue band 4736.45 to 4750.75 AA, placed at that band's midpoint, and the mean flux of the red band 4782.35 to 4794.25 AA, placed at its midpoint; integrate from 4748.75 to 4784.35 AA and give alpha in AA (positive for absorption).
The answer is 2.3 AA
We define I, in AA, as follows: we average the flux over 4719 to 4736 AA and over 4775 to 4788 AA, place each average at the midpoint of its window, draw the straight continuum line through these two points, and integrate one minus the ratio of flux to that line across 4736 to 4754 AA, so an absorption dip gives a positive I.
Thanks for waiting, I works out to 0.4 AA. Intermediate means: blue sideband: 21.8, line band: 22.2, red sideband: 24.2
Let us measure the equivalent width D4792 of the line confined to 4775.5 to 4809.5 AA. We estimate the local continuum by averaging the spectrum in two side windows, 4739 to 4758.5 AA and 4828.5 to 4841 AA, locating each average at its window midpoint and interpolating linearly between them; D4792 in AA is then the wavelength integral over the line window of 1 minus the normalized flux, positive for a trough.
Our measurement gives -2.4 AA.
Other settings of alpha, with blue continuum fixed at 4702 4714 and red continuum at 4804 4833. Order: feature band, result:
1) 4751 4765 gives 1.5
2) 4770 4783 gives 0.2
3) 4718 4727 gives 0.4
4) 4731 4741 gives 0.4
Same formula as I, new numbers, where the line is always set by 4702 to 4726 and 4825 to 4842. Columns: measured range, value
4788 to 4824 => -1.8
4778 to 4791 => -1.1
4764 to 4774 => 0.4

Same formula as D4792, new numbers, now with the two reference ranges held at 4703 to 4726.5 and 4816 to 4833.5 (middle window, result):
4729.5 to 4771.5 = 1.23 AA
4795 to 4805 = -0.17 AA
